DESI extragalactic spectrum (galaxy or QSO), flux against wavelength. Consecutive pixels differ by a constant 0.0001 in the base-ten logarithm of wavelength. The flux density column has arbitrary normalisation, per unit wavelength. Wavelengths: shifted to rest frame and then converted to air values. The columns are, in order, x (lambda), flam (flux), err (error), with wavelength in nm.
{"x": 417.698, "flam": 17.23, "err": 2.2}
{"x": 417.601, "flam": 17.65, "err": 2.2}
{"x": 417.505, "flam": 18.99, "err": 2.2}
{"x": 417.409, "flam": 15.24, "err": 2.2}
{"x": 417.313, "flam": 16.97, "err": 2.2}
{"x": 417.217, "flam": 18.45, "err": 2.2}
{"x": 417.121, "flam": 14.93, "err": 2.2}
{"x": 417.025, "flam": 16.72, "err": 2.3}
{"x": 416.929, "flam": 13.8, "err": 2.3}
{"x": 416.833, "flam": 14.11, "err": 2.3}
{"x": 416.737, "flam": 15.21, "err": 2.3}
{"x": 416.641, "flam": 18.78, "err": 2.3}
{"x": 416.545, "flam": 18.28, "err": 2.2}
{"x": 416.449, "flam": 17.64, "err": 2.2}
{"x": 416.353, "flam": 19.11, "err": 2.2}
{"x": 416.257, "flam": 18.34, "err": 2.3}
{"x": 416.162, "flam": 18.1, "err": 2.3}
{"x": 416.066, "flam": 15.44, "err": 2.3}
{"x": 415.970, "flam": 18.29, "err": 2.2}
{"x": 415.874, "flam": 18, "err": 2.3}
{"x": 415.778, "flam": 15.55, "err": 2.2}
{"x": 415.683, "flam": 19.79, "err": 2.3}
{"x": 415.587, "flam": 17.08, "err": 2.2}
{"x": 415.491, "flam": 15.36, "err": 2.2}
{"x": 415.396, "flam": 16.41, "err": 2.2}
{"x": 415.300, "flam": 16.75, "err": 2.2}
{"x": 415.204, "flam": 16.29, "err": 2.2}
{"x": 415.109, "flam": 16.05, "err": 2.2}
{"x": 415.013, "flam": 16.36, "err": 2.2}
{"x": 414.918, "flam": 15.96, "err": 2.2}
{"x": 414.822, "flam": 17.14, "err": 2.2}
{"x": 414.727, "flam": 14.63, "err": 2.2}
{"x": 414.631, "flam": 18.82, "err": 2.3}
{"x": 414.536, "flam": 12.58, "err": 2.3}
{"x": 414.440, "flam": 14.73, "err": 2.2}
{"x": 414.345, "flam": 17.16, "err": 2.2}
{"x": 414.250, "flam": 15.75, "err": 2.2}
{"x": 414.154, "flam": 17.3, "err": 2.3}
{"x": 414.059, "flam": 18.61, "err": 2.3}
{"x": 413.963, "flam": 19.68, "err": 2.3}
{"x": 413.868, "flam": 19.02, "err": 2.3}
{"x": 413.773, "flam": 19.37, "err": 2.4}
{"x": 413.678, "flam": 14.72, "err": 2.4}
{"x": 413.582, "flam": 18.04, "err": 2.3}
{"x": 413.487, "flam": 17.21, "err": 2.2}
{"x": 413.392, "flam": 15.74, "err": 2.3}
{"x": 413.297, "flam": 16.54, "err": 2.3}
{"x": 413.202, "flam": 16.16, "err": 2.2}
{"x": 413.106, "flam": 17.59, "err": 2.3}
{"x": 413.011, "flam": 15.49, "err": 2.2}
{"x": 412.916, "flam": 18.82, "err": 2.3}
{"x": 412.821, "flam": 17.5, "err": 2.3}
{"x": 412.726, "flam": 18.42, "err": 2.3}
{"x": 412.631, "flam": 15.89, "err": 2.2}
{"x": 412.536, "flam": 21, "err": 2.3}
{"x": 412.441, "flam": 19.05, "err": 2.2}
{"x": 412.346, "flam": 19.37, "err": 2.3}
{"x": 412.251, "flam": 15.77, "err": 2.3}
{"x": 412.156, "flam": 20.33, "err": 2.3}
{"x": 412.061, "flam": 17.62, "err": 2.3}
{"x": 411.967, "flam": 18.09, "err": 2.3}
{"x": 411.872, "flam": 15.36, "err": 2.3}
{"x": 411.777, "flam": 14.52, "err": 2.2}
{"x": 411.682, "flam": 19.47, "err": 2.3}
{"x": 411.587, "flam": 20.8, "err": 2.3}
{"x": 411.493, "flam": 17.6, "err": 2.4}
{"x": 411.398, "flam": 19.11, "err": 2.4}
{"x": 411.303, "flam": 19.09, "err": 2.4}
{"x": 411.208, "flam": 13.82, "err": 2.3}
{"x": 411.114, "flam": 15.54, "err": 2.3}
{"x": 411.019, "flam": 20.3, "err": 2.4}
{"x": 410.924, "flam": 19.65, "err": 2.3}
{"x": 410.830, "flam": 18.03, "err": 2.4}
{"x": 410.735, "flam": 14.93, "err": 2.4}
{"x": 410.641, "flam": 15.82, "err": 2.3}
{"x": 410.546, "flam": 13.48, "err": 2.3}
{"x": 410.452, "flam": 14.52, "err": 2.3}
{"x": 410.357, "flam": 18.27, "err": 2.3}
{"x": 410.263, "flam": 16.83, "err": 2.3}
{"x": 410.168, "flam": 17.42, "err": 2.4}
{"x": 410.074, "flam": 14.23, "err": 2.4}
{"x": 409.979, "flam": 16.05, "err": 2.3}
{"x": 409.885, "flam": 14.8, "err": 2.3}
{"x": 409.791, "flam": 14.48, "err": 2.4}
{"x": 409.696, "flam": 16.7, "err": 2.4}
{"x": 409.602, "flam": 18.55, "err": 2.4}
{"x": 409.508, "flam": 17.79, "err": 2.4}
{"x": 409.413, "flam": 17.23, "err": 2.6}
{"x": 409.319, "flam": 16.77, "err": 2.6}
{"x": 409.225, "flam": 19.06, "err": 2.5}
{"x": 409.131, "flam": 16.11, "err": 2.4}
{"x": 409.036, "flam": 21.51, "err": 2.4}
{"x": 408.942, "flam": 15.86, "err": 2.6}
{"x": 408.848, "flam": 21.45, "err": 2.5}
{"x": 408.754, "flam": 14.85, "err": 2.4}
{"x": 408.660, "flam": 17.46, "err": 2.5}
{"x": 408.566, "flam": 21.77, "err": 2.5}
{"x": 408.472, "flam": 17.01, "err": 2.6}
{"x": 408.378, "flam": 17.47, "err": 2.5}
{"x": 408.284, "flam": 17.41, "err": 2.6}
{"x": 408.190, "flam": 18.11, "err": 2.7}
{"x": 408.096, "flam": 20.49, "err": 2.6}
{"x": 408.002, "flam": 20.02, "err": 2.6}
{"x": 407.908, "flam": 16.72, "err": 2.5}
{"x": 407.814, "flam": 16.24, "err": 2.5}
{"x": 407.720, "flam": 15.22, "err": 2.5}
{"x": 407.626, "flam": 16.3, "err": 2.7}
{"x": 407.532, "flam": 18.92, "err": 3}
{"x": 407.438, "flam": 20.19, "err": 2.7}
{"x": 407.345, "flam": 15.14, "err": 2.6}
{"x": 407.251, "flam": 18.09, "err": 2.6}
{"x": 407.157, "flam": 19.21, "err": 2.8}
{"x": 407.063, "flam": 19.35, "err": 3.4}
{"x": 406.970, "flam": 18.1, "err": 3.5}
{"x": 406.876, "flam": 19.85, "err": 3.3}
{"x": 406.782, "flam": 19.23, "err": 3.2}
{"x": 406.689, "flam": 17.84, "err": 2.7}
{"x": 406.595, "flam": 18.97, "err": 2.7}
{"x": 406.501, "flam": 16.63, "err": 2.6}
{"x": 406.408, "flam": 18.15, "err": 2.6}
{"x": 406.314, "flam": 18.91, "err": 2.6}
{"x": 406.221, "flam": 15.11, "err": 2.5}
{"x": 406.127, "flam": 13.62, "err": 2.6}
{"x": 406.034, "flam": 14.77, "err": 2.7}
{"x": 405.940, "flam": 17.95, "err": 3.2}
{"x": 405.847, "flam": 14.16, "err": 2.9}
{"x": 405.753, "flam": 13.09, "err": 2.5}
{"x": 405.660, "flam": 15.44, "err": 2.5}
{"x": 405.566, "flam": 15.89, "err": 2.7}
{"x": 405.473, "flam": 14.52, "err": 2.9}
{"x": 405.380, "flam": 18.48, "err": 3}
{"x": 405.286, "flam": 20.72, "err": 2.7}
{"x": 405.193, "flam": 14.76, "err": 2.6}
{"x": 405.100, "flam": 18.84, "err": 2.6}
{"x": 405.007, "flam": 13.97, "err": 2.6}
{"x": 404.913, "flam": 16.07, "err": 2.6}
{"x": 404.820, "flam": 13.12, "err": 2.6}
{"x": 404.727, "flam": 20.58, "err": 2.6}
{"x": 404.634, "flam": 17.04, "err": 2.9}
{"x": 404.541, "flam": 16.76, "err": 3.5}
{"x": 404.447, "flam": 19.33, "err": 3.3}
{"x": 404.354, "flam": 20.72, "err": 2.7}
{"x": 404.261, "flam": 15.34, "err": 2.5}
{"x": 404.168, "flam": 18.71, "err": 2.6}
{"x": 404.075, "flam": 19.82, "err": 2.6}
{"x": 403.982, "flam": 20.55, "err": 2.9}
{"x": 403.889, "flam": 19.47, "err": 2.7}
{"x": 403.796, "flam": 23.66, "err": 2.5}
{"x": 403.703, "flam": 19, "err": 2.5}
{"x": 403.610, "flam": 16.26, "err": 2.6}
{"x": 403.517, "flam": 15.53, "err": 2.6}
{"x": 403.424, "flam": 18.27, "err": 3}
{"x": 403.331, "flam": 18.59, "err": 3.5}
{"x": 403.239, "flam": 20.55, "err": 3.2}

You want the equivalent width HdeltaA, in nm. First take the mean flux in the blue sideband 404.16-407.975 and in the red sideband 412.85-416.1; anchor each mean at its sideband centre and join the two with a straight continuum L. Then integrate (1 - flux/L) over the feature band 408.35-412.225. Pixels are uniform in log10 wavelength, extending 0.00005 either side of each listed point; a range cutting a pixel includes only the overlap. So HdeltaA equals -0.07 nm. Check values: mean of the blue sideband 17.1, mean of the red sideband 16.8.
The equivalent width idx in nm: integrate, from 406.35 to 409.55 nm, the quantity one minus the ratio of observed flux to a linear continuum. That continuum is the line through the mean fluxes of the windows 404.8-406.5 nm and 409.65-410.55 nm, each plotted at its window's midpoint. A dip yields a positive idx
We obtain -0.436 nm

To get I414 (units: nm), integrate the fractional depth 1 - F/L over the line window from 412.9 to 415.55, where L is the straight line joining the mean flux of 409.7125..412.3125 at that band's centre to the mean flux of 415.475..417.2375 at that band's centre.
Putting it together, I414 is 0.04 nm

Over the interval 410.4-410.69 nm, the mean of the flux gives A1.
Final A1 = 14.7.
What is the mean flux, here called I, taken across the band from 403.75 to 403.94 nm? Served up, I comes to 21.5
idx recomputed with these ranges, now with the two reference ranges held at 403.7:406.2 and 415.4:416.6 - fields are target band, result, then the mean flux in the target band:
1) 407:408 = -0.021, 17.7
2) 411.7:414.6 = 0.031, 17.3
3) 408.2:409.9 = -0.029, 17.6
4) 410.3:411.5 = 0.033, 16.9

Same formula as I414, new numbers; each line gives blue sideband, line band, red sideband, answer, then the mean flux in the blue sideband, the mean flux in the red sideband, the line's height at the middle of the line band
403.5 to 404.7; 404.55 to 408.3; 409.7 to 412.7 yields 0.211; 18.7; 17.1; 18.2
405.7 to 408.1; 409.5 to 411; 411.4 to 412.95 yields 0.122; 17.3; 18.1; 17.8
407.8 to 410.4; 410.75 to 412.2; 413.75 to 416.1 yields -0.052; 17.5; 16.9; 17.3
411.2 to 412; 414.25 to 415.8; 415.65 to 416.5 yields 0.129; 17.7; 17.8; 17.8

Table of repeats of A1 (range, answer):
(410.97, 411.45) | 17.5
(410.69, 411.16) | 17.7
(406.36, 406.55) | 17.4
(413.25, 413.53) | 16.5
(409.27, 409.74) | 17.4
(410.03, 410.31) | 16.2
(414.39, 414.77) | 15.2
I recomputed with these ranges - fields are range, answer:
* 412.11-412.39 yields 18.5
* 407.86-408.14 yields 19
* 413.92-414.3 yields 17.8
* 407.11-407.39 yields 17.5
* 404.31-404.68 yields 18.4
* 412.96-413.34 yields 16.4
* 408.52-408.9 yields 18.9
